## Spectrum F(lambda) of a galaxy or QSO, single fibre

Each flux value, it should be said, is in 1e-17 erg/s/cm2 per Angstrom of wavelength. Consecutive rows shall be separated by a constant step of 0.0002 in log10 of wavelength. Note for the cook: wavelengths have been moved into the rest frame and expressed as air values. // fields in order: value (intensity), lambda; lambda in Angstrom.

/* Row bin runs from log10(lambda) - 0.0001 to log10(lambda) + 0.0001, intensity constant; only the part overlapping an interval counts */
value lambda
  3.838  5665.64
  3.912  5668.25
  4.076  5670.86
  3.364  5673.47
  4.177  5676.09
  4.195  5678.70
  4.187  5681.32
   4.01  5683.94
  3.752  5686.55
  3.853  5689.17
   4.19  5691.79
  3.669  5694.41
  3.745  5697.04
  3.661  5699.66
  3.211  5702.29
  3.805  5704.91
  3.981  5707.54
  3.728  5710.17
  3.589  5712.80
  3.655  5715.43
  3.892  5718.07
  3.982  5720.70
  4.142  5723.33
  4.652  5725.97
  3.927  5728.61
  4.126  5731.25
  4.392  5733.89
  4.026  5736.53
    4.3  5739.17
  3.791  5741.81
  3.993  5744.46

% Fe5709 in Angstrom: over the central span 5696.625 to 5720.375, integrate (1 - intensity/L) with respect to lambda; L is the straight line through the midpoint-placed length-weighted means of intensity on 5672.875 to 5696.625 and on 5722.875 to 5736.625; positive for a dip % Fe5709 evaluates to 2.2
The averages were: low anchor 3.94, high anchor 4.23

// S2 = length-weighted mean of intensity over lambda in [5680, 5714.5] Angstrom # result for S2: 3.8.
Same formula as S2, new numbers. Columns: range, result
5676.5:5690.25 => 4.01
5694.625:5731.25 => 3.85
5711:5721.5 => 3.77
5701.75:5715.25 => 3.69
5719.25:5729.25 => 4.19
